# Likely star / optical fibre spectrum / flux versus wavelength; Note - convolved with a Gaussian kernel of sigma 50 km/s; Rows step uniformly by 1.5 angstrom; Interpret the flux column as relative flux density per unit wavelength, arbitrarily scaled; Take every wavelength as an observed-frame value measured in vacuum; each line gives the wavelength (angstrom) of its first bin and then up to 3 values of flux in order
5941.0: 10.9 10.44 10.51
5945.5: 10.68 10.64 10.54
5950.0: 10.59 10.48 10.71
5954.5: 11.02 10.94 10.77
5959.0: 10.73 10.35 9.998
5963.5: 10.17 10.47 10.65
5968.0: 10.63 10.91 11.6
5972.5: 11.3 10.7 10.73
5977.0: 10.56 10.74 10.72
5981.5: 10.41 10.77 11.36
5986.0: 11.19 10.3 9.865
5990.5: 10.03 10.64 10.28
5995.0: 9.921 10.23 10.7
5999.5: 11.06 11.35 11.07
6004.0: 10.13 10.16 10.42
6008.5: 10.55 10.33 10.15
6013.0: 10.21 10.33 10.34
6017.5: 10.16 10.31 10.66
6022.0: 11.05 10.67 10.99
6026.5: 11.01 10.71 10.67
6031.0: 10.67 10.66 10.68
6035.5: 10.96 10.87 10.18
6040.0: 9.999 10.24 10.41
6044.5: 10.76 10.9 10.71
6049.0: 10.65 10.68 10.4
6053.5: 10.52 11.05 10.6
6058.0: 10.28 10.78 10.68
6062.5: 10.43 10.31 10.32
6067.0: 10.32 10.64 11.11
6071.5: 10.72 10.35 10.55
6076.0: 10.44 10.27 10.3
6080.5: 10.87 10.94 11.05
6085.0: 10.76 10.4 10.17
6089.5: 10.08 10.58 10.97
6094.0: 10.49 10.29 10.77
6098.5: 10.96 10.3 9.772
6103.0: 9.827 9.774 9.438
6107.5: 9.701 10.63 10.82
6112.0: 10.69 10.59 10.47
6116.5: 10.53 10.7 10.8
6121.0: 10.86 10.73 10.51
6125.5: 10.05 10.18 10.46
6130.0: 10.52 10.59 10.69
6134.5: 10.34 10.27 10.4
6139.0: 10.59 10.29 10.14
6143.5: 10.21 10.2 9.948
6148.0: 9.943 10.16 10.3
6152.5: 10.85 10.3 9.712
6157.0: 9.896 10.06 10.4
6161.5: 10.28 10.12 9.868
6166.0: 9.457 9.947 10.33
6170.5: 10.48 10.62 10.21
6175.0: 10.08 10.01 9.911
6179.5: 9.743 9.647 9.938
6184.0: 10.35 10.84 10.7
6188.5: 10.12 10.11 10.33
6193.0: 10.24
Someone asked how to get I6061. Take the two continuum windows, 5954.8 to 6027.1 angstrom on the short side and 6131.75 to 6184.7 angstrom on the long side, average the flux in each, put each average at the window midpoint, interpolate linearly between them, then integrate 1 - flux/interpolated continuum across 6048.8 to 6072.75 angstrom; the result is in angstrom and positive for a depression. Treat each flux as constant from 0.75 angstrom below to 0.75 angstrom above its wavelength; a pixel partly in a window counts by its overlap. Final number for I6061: -0.4 angstrom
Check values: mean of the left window 10.6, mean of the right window 10.2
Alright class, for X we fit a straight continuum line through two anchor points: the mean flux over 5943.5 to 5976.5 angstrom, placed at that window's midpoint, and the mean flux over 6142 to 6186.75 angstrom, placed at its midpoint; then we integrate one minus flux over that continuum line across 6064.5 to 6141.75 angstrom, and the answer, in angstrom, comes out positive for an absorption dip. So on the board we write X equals -1.22 angstrom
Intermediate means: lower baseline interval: 10.7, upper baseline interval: 10.1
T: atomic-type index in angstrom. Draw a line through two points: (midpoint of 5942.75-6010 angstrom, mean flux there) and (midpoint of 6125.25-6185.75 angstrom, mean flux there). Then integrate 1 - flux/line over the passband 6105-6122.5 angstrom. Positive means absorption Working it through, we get -0.3 angstrom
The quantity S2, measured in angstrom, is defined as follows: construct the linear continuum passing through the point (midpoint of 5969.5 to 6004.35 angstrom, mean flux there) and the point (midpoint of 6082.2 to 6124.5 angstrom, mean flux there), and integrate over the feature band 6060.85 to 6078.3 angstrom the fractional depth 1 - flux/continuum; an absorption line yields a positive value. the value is 0.03 angstrom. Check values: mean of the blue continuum 10.7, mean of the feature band 10.5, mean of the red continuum 10.5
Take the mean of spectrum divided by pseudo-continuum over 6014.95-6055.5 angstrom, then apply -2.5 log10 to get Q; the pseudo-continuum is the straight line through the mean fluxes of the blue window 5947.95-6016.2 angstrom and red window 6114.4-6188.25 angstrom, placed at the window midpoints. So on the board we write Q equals -0.013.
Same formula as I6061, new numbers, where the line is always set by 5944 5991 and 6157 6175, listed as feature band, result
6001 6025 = 0.1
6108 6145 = -0.9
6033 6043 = 0.0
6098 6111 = 0.3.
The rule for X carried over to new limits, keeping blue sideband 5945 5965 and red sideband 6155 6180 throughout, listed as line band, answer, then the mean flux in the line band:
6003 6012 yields 0.1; 10.3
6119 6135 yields -0.6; 10.5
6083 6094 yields -0.3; 10.6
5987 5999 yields 0.3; 10.3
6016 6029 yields -0.3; 10.7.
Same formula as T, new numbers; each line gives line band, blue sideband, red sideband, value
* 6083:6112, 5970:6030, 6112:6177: 0.1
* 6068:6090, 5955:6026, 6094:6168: -0.4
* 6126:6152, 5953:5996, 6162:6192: -0.2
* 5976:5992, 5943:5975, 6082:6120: 0.1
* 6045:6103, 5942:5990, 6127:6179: -0.8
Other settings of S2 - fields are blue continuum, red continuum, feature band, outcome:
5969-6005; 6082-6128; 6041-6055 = -0.1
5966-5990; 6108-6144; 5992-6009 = 0.3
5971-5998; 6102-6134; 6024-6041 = -0.2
